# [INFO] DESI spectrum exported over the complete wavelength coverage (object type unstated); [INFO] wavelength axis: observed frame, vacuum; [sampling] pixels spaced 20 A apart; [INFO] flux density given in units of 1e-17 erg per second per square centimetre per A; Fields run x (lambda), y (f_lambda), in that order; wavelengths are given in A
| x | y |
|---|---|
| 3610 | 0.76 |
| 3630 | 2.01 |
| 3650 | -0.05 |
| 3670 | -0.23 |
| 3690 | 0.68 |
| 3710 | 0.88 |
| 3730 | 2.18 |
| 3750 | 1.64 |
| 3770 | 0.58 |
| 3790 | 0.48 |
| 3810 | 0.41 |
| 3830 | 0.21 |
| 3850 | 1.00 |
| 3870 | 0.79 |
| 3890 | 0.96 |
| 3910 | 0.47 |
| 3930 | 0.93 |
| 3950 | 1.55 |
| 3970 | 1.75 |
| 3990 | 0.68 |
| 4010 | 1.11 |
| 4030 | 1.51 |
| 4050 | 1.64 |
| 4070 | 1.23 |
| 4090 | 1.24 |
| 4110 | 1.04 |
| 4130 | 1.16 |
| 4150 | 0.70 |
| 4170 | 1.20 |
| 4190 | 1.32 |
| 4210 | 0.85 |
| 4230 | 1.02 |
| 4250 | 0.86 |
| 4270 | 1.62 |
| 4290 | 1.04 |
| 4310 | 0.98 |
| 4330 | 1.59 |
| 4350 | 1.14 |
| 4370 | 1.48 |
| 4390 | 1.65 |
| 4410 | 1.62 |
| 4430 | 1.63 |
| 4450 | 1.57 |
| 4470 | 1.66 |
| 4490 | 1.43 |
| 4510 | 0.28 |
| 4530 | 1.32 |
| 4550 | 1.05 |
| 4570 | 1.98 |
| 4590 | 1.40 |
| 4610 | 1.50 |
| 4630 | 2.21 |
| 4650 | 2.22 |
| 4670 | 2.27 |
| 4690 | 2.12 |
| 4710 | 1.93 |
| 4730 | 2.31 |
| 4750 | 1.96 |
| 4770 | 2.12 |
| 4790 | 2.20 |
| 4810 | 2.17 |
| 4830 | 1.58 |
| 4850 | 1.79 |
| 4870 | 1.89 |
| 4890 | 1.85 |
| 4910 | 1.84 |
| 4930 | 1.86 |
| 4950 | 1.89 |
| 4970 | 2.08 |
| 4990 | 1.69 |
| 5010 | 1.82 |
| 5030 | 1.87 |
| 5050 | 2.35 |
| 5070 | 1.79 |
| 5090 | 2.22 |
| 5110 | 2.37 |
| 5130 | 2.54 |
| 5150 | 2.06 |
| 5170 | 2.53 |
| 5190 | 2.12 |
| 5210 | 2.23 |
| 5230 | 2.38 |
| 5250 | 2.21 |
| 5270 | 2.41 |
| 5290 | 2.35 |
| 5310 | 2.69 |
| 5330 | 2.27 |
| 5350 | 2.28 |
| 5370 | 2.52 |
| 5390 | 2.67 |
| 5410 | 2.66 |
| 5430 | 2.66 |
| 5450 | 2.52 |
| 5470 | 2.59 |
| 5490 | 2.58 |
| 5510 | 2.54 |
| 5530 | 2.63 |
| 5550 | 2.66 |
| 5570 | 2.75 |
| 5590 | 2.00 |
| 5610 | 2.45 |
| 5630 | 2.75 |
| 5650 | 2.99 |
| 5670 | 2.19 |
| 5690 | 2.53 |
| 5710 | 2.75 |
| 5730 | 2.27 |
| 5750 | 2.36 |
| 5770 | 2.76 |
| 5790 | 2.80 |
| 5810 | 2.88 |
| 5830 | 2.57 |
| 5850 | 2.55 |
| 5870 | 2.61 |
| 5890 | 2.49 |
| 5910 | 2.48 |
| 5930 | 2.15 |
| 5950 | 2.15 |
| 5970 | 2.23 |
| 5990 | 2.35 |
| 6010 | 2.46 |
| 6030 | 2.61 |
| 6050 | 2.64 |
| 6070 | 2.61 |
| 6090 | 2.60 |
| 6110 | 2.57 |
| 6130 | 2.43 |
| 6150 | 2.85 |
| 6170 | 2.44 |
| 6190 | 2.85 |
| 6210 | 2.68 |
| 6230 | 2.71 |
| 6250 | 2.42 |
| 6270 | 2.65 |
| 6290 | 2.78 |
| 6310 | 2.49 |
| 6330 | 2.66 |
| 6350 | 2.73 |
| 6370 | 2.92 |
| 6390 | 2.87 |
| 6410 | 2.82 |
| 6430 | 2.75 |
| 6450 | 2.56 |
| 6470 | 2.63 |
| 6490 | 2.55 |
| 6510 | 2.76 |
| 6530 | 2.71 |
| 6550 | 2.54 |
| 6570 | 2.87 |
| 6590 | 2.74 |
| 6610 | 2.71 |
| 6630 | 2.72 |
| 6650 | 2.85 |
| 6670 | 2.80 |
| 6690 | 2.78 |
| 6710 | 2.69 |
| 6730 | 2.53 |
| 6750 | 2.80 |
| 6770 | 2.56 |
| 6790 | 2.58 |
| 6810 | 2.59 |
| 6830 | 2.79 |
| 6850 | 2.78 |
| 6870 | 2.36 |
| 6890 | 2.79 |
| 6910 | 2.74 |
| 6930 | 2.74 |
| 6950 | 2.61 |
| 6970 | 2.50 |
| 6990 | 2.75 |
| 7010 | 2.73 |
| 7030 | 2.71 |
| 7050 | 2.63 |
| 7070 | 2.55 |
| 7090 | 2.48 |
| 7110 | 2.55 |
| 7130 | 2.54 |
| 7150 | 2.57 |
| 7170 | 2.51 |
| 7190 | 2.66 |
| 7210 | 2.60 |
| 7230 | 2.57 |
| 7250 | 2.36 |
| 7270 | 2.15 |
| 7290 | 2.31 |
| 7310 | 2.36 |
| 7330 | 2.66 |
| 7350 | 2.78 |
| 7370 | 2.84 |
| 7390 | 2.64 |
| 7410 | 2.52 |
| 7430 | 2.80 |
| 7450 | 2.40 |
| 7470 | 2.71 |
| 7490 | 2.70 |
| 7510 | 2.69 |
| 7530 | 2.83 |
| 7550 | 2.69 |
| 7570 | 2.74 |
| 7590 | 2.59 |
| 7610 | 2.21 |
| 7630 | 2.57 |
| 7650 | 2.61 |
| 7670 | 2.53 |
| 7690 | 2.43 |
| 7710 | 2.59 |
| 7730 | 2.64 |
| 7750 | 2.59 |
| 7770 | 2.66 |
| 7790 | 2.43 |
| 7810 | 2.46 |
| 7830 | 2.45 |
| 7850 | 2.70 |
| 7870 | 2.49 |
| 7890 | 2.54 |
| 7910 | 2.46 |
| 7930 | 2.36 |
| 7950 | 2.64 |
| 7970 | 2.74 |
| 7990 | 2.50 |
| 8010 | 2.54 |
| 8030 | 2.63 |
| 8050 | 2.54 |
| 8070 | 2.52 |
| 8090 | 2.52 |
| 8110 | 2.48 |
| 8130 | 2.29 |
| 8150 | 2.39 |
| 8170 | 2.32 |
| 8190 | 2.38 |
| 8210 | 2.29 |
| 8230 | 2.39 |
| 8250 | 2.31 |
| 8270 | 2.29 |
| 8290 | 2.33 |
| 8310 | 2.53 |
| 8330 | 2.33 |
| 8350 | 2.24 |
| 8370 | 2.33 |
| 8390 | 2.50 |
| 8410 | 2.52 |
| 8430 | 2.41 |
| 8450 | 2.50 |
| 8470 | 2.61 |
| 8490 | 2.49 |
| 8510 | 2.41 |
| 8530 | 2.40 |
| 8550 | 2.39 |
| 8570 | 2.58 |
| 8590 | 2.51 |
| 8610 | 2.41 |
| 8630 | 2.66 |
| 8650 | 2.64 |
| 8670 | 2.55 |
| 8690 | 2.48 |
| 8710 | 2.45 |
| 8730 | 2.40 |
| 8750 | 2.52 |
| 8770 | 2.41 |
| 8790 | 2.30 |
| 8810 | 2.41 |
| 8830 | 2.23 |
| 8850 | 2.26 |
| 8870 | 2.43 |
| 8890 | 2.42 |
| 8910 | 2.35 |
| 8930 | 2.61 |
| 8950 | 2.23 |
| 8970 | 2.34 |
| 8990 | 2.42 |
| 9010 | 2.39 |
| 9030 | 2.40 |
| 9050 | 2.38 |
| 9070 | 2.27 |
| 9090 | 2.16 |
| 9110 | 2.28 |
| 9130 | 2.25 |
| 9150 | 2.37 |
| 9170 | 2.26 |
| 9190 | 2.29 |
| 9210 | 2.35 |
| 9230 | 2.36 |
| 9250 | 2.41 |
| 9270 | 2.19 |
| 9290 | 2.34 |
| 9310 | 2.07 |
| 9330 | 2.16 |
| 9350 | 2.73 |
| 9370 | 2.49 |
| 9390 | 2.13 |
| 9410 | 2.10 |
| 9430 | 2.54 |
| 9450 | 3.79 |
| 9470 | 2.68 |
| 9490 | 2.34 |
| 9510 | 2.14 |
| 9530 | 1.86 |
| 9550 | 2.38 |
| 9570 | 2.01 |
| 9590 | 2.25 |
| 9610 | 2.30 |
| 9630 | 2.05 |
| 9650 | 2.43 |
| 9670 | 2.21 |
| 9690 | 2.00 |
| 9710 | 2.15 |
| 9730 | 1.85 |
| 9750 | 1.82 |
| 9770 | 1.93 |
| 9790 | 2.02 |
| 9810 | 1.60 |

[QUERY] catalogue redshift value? 0.147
